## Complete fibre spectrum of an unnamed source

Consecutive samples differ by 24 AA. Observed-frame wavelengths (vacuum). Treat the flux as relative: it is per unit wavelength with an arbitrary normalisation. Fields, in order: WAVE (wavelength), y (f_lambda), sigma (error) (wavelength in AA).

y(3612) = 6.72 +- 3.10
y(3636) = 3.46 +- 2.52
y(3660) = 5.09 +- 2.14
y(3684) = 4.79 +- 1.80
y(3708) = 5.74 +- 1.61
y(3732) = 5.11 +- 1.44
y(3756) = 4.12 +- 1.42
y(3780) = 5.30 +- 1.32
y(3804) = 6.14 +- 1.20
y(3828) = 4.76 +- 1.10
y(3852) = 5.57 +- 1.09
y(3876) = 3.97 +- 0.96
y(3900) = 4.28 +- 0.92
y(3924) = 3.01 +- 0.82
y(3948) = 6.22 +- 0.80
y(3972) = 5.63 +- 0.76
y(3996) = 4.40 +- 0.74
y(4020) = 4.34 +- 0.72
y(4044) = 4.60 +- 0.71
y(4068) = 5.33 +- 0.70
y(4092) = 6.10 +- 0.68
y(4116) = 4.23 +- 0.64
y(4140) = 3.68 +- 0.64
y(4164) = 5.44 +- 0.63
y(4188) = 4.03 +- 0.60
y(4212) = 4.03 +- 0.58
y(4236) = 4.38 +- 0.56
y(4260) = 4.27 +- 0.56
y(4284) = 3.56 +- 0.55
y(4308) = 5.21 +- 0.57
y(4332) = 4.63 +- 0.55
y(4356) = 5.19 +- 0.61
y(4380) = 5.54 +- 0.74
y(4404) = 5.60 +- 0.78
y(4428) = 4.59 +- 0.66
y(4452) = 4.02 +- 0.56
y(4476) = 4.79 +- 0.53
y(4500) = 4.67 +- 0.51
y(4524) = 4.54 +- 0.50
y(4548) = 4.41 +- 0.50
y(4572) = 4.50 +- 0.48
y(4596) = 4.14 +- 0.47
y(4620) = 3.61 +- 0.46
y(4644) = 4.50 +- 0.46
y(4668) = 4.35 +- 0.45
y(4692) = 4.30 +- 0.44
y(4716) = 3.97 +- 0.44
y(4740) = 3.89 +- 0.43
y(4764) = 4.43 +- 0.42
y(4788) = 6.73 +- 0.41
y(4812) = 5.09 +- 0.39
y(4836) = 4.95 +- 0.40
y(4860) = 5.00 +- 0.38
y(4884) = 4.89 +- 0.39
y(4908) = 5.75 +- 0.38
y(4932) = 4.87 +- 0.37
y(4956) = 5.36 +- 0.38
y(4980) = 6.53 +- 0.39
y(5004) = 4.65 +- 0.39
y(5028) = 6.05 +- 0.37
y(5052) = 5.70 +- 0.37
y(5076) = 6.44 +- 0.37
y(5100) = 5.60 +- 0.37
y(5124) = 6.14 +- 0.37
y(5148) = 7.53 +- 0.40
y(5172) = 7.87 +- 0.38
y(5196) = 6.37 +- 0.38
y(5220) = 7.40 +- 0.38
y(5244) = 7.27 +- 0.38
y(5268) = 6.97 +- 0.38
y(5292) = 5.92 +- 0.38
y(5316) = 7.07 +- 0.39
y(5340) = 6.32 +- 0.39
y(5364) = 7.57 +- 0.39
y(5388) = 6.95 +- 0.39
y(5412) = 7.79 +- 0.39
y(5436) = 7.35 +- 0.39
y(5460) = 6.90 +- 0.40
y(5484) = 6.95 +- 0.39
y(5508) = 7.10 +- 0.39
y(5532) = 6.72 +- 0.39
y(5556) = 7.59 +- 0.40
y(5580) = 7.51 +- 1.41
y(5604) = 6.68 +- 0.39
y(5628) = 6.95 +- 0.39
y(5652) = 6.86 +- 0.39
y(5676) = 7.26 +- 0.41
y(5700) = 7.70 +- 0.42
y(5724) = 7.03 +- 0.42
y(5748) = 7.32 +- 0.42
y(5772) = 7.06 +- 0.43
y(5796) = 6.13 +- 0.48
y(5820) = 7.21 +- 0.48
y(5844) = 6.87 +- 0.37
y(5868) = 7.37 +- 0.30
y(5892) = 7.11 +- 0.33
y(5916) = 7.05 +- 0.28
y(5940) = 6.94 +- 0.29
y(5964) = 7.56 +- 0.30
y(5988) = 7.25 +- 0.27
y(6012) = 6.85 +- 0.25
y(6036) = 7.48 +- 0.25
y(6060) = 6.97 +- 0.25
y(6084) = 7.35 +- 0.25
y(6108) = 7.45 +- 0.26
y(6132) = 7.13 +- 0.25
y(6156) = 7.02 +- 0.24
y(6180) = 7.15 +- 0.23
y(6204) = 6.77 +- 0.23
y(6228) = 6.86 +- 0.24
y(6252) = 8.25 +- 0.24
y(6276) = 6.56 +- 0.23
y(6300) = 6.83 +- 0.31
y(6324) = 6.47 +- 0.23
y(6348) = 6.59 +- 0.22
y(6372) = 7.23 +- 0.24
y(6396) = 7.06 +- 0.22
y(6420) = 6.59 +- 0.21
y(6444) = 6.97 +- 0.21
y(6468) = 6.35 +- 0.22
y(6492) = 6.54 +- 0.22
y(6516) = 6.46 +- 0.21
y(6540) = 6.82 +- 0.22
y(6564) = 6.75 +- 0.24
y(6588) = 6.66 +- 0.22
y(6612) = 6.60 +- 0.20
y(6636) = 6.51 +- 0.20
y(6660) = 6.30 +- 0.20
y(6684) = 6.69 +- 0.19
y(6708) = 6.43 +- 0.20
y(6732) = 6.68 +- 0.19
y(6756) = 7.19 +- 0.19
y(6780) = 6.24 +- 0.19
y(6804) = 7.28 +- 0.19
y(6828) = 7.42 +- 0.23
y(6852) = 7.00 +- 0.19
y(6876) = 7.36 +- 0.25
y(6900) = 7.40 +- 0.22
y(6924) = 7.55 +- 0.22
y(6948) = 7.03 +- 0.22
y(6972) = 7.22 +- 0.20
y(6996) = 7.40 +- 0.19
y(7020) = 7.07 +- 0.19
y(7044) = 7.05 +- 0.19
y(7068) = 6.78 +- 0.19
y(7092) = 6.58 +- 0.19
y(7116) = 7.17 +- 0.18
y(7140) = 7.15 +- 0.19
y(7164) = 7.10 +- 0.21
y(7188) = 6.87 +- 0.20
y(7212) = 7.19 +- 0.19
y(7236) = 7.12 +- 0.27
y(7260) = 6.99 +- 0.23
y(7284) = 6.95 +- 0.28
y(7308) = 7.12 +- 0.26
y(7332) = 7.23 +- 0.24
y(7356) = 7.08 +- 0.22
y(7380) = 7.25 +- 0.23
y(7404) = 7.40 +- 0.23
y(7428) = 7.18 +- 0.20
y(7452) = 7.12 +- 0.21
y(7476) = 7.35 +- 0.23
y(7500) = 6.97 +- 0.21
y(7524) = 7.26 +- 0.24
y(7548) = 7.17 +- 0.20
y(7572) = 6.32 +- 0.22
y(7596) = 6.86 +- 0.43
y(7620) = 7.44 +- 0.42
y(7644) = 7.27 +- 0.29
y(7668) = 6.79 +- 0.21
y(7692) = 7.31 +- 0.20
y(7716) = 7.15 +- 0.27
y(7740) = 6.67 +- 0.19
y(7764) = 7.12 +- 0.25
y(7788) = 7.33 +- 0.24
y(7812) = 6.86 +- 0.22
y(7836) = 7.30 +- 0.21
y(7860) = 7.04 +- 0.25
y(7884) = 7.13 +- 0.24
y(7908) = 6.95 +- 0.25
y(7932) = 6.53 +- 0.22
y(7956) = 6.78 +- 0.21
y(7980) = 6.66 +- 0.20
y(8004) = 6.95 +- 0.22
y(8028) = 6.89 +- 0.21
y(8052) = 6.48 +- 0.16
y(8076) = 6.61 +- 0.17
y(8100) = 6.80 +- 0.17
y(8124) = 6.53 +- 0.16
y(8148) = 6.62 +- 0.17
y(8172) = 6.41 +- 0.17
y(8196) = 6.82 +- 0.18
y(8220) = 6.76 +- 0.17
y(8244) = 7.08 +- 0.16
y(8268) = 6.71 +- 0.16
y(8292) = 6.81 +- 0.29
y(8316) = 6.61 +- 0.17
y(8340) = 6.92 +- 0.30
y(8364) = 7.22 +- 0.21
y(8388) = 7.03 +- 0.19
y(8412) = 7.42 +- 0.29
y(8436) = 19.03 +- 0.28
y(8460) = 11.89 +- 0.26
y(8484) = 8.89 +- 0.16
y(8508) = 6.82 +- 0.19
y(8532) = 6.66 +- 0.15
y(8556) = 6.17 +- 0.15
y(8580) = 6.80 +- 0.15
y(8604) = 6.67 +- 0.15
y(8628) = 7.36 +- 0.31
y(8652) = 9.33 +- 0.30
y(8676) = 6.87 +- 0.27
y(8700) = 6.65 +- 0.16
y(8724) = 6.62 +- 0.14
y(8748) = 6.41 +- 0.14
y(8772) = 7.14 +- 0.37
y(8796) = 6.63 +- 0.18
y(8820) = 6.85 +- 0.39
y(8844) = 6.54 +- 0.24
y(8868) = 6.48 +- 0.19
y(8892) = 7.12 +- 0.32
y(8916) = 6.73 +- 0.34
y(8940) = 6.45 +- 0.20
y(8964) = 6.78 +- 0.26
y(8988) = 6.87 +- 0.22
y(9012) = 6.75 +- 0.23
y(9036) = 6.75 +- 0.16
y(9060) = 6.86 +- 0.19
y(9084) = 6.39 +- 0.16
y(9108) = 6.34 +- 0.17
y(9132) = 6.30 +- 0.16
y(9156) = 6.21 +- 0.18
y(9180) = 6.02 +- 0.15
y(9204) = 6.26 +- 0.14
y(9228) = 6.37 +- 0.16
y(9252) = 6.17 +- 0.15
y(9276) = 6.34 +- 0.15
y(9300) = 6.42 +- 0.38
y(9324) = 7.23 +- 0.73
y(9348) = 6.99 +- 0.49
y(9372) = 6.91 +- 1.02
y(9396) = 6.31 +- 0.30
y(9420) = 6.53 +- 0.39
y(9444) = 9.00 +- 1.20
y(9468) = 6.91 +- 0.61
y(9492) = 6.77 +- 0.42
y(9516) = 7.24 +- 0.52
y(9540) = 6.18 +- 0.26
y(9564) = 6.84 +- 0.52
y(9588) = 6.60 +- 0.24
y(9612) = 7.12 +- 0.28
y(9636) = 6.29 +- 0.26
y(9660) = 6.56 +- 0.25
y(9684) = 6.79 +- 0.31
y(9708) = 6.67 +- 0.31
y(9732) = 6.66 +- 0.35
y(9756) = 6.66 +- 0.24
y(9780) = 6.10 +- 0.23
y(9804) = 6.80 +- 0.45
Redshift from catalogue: 0.29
